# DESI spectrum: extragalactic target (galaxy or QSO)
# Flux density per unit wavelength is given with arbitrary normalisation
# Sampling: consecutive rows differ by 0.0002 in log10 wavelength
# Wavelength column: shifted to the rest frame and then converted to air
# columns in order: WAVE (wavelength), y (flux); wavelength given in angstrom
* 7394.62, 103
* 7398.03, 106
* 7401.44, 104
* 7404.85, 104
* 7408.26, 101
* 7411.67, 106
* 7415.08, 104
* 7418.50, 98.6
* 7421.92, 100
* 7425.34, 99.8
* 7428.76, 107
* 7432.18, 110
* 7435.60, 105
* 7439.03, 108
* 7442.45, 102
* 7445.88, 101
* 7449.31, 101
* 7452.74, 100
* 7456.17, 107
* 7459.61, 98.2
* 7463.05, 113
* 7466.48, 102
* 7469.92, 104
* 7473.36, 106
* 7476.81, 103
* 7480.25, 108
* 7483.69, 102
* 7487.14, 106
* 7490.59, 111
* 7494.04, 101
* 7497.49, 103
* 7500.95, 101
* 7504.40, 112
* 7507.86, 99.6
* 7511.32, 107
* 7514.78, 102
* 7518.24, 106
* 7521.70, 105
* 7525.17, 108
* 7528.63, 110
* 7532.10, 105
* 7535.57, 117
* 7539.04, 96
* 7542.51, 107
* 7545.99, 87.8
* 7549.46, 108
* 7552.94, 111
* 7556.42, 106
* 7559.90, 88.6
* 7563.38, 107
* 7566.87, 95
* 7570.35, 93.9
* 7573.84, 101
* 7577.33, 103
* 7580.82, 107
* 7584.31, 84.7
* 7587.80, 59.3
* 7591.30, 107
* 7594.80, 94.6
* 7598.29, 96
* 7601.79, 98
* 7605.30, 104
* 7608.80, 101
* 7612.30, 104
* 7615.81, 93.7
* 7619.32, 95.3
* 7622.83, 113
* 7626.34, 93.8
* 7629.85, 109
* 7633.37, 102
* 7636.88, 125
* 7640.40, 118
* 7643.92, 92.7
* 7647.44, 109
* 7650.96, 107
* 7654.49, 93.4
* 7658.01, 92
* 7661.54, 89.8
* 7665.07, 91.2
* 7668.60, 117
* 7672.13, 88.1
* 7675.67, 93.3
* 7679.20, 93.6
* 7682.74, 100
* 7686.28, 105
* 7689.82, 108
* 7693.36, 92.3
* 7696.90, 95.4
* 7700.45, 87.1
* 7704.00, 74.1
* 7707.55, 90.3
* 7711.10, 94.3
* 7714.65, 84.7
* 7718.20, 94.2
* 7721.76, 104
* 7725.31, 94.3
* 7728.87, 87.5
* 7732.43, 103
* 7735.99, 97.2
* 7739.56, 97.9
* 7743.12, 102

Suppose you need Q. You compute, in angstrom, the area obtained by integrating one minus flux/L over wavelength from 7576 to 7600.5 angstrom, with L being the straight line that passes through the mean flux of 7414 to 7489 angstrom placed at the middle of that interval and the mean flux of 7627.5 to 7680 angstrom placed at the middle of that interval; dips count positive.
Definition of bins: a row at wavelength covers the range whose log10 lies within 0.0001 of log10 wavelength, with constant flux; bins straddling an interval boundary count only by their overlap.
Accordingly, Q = 2.21 angstrom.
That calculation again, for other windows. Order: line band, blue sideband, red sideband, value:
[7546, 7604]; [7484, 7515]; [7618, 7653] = 4.6 angstrom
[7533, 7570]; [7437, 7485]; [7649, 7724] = -0.6 angstrom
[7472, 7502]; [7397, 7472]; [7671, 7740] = -0.8 angstrom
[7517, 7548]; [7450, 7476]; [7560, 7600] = -1.9 angstrom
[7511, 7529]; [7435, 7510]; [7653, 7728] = -0.7 angstrom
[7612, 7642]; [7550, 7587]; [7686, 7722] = -3.1 angstrom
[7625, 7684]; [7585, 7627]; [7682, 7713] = -3.6 angstrom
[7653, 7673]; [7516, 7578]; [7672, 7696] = 0.6 angstrom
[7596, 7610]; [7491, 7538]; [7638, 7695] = 0.4 angstrom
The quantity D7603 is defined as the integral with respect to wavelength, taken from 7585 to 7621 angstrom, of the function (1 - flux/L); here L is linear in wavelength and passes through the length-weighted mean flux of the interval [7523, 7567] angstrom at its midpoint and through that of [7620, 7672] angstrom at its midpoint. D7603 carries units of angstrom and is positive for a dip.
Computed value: 2.9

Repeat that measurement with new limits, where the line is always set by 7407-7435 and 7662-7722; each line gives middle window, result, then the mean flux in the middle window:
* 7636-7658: -2.2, 106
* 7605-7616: -0.5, 101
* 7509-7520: -0.5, 105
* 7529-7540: -0.8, 107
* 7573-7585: -0.2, 100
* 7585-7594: 1.2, 84.5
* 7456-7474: -0.5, 105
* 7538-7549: 0.1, 98.3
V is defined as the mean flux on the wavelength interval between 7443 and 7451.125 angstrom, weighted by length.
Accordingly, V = 101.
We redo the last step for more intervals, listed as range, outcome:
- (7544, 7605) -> 97.1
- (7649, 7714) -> 95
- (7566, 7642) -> 100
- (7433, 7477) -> 104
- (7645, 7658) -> 101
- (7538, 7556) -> 102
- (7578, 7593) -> 90.4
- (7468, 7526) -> 105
